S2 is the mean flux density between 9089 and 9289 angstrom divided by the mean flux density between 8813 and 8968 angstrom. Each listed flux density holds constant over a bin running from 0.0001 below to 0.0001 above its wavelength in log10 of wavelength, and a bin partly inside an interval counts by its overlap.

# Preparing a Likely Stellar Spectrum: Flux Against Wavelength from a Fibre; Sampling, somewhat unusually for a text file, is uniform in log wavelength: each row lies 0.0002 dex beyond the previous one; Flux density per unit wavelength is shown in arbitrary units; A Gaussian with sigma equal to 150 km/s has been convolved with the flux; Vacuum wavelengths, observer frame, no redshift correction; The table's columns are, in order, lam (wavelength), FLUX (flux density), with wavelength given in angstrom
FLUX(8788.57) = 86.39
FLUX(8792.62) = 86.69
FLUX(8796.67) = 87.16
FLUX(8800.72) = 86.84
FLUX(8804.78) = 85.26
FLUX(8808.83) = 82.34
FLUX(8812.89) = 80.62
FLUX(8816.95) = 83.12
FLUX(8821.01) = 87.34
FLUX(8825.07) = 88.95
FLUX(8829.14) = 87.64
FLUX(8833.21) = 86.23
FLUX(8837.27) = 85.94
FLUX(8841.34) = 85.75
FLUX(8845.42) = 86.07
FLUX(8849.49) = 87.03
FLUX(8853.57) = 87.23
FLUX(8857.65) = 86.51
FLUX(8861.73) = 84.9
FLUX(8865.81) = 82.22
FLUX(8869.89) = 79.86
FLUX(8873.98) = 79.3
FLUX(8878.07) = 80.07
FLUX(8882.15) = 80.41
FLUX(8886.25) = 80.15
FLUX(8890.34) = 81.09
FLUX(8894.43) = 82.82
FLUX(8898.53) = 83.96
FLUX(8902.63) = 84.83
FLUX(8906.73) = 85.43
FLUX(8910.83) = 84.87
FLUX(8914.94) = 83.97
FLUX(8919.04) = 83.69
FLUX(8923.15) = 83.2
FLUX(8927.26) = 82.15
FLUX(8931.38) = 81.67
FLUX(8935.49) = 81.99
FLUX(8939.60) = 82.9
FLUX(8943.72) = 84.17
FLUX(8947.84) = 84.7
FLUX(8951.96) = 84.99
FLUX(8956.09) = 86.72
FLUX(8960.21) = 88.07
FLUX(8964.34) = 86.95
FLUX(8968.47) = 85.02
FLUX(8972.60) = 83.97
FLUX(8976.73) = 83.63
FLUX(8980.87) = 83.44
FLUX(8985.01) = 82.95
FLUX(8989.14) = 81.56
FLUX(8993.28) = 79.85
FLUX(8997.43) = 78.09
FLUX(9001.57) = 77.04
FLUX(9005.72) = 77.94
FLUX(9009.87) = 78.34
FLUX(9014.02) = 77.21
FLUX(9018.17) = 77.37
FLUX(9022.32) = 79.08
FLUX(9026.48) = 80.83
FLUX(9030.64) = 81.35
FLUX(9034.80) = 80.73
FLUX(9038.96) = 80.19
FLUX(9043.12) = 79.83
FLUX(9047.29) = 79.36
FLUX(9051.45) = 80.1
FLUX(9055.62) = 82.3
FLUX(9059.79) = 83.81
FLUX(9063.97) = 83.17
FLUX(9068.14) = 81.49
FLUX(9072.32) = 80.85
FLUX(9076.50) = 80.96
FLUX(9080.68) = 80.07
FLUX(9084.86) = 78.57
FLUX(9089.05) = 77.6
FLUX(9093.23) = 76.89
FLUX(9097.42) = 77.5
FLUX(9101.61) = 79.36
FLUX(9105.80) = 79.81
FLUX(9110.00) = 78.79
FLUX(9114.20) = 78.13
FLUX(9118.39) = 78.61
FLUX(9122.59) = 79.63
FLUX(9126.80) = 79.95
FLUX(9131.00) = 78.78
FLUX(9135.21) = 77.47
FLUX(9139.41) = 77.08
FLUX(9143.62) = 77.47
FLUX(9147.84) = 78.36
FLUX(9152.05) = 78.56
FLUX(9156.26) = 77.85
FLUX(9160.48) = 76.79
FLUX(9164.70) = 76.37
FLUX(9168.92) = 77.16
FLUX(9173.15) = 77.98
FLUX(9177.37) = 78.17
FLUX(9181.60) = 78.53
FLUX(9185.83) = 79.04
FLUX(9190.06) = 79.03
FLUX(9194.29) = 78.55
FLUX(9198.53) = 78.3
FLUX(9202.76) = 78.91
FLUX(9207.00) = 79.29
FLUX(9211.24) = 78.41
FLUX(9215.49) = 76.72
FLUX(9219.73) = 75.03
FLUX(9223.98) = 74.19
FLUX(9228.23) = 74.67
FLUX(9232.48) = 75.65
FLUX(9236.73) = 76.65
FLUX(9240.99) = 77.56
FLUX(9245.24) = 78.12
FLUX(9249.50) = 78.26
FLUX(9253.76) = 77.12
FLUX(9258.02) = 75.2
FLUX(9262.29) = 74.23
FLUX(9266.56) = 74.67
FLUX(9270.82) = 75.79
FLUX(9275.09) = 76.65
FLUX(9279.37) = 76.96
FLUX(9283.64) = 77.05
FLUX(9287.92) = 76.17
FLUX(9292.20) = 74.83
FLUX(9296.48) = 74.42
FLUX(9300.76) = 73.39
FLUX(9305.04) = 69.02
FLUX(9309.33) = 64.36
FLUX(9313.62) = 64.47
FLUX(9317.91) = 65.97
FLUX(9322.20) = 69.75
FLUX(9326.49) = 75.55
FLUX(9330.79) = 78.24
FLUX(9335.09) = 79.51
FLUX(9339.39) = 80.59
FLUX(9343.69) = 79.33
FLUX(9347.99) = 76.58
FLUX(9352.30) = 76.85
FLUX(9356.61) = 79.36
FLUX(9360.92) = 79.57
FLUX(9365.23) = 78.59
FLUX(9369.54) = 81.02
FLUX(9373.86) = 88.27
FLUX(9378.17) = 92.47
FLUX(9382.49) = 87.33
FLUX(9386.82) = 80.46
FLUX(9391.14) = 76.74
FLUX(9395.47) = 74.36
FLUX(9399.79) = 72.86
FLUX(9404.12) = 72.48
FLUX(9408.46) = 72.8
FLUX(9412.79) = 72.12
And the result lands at 0.92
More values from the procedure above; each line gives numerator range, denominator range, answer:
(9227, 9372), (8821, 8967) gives 0.90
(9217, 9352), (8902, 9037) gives 0.91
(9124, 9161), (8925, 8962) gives 0.93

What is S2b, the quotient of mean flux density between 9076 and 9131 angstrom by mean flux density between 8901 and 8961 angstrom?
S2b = 0.94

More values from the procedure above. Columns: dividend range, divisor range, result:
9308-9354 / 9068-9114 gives 0.93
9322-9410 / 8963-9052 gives 0.98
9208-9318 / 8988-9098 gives 0.94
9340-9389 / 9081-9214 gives 1.04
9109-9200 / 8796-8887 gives 0.93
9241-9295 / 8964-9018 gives 0.94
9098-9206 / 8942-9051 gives 0.96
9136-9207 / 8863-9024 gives 0.95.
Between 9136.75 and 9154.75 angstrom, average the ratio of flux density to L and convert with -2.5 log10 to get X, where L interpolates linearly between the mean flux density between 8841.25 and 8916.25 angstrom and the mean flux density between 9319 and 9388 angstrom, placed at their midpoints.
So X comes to 0.05 mag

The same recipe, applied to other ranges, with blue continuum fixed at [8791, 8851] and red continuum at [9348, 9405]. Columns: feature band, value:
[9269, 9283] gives 0.063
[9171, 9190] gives 0.049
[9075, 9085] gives 0.040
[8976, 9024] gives 0.058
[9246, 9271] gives 0.073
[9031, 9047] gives 0.043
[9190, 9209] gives 0.042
